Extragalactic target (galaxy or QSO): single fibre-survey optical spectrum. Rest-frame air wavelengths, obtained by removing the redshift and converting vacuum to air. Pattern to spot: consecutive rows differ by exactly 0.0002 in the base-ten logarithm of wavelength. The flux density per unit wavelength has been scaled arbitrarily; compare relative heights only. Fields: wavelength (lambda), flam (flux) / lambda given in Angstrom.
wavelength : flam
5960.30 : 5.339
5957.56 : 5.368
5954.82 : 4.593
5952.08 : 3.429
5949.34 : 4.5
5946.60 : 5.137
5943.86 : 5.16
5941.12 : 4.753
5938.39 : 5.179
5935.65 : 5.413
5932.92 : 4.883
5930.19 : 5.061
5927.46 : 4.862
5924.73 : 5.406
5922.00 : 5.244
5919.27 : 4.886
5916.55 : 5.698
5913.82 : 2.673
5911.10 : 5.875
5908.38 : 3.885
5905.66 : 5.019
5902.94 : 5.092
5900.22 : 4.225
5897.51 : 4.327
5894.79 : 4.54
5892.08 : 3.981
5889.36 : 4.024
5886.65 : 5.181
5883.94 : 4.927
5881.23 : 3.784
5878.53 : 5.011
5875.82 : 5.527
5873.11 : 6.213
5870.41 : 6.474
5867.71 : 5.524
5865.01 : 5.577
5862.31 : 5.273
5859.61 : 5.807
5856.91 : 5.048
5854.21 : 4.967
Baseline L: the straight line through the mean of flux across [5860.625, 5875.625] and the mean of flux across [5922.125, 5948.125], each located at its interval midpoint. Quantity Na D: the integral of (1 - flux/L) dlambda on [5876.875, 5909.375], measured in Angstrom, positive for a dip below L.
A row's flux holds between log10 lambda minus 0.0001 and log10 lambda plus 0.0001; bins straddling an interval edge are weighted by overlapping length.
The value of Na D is 6.0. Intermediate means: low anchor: 5.79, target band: 4.52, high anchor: 5.1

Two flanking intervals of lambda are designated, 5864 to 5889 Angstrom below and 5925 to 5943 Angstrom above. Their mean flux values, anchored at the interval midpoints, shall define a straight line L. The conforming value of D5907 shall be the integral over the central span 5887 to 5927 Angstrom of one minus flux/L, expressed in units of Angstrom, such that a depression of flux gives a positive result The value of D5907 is 4.0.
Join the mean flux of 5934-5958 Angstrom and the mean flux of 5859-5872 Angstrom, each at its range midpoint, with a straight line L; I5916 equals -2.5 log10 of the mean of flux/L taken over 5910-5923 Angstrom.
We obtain 0.07 mag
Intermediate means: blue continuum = 5.74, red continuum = 4.82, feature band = 4.84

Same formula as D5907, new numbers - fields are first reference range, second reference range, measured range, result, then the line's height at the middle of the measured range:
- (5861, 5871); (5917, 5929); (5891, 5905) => 2.3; 5.37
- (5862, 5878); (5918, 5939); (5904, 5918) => 1.8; 5.31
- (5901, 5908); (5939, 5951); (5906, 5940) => -0.6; 4.84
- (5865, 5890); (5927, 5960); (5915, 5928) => -0.5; 5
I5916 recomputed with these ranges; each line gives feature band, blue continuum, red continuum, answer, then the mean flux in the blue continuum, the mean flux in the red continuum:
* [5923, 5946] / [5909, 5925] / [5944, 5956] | -0.09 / 4.88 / 4.49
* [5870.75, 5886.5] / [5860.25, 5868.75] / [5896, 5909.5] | -0.01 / 5.49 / 4.52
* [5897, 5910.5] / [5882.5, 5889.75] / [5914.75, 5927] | 0.09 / 4.79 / 5.18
